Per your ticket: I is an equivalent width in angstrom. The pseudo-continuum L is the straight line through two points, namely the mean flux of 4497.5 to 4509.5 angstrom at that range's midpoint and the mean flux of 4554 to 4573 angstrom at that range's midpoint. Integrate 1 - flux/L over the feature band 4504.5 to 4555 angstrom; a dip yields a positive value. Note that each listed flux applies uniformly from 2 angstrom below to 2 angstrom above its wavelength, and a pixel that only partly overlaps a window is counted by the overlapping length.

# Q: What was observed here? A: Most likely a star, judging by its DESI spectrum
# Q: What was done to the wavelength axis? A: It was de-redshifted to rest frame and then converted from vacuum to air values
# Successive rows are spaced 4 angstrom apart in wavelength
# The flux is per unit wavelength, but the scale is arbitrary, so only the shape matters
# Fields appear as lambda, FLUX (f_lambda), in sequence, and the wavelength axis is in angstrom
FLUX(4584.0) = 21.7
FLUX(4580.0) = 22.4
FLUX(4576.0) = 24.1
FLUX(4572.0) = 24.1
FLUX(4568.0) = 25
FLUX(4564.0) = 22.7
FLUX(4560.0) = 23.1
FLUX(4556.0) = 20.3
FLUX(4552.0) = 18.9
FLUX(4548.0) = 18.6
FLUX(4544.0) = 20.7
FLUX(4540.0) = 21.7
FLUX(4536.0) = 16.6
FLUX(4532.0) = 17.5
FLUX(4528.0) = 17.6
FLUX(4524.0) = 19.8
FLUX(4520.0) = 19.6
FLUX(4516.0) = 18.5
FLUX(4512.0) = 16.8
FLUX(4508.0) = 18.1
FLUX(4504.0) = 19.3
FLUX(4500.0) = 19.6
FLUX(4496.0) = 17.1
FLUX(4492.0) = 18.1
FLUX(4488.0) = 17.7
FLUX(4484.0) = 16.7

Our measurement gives 4.8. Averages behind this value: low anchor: 19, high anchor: 23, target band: 18.7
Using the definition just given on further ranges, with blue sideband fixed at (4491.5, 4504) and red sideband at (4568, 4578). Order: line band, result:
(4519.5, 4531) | 1.0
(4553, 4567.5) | 0.7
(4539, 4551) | 1.1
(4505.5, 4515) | 0.9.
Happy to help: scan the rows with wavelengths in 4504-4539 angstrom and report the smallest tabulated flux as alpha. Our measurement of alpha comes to 16.6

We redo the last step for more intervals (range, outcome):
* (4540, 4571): 18.6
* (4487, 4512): 16.8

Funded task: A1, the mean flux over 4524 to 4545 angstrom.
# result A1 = 18.8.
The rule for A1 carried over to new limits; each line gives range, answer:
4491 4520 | 18.3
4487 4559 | 18.8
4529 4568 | 20.2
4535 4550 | 19.6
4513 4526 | 19.1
